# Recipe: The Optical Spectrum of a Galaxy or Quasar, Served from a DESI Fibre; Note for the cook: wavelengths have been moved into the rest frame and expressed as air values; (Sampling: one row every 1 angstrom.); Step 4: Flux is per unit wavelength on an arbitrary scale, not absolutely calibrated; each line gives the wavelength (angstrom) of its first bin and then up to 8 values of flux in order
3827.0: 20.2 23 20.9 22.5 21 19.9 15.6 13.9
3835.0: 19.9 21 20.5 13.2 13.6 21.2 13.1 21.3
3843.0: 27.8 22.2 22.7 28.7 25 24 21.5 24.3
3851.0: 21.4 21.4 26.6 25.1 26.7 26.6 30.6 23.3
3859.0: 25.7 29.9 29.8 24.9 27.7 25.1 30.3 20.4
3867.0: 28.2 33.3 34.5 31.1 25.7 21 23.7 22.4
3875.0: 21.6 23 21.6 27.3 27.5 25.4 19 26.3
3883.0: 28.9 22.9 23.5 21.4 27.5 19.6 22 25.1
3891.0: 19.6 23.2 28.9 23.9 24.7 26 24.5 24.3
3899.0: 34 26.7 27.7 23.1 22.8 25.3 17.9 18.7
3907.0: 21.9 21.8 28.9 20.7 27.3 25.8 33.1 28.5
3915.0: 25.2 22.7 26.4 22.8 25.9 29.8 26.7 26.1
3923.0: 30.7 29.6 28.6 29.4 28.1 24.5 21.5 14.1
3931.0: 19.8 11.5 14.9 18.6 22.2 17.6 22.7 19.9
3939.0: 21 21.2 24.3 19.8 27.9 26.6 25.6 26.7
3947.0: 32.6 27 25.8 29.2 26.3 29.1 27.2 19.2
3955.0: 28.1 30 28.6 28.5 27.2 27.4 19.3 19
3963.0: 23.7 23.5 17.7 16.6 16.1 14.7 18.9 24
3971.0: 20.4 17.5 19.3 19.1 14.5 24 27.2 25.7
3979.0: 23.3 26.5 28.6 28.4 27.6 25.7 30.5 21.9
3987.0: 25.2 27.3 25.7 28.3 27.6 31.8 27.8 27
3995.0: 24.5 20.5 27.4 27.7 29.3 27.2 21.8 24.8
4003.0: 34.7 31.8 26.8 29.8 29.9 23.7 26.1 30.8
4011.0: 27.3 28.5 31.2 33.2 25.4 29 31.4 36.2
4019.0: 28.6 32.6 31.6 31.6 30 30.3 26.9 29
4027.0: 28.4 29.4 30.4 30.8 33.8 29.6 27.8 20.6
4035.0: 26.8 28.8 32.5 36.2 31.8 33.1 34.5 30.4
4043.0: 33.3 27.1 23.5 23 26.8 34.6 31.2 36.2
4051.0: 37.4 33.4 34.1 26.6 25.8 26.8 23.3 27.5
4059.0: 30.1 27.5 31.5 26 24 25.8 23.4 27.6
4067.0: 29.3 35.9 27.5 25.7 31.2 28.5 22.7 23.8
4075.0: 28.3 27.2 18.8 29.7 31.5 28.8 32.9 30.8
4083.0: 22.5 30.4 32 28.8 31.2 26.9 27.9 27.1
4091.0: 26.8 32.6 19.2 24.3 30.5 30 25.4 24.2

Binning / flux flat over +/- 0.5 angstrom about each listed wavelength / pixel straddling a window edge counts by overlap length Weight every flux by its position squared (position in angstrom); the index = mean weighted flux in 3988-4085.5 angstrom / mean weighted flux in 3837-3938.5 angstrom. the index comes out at 1.3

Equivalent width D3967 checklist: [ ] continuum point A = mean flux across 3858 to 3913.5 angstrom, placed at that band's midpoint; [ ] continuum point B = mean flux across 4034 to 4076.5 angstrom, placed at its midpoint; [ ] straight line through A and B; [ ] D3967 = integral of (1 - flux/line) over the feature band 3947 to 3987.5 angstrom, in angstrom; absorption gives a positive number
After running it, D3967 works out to 4.62 angstrom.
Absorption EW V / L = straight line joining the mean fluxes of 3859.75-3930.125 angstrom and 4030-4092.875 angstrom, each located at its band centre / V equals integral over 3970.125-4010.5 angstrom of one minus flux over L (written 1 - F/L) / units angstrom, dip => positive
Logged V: 2.2 angstrom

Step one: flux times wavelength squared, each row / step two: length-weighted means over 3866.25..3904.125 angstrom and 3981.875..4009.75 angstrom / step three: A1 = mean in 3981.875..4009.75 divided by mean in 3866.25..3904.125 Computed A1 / 1.14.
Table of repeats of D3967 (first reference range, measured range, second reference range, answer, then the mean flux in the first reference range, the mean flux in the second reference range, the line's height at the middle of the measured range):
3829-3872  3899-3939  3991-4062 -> 3.0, 23.8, 29.3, 25.9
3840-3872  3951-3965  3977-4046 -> 1.2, 25.6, 28.6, 27.6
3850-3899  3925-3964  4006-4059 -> 4.9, 25.4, 29.8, 27.3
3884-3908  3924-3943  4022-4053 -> 3.1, 23.9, 30.3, 25.6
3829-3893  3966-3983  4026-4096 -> 3.1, 23.7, 28.8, 26.6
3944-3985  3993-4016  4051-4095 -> -2.0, 24.1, 27.9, 25.5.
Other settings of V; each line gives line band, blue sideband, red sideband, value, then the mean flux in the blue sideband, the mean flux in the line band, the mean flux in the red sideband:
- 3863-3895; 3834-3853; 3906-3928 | -1.8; 21.2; 25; 26.4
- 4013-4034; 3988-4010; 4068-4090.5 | -1.9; 27.4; 30.1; 28.1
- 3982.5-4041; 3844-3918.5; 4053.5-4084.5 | -4.4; 25.1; 28.8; 27.5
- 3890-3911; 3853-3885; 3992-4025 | 1.8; 26.1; 24.3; 28.7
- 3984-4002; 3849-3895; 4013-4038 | 1.5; 25.2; 26.5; 29.9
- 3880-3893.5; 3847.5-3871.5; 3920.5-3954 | 1.0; 26.6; 23.7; 24.1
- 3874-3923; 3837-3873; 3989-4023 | 2.0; 24.7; 24.8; 28.6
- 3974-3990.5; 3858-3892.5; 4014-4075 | 1.4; 25.2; 25.5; 29.3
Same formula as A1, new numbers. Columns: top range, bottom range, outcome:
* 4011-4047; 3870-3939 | 1.32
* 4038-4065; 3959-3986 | 1.37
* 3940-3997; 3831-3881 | 1.09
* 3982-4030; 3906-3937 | 1.23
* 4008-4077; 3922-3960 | 1.25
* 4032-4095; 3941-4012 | 1.18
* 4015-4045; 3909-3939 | 1.33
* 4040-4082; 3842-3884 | 1.24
